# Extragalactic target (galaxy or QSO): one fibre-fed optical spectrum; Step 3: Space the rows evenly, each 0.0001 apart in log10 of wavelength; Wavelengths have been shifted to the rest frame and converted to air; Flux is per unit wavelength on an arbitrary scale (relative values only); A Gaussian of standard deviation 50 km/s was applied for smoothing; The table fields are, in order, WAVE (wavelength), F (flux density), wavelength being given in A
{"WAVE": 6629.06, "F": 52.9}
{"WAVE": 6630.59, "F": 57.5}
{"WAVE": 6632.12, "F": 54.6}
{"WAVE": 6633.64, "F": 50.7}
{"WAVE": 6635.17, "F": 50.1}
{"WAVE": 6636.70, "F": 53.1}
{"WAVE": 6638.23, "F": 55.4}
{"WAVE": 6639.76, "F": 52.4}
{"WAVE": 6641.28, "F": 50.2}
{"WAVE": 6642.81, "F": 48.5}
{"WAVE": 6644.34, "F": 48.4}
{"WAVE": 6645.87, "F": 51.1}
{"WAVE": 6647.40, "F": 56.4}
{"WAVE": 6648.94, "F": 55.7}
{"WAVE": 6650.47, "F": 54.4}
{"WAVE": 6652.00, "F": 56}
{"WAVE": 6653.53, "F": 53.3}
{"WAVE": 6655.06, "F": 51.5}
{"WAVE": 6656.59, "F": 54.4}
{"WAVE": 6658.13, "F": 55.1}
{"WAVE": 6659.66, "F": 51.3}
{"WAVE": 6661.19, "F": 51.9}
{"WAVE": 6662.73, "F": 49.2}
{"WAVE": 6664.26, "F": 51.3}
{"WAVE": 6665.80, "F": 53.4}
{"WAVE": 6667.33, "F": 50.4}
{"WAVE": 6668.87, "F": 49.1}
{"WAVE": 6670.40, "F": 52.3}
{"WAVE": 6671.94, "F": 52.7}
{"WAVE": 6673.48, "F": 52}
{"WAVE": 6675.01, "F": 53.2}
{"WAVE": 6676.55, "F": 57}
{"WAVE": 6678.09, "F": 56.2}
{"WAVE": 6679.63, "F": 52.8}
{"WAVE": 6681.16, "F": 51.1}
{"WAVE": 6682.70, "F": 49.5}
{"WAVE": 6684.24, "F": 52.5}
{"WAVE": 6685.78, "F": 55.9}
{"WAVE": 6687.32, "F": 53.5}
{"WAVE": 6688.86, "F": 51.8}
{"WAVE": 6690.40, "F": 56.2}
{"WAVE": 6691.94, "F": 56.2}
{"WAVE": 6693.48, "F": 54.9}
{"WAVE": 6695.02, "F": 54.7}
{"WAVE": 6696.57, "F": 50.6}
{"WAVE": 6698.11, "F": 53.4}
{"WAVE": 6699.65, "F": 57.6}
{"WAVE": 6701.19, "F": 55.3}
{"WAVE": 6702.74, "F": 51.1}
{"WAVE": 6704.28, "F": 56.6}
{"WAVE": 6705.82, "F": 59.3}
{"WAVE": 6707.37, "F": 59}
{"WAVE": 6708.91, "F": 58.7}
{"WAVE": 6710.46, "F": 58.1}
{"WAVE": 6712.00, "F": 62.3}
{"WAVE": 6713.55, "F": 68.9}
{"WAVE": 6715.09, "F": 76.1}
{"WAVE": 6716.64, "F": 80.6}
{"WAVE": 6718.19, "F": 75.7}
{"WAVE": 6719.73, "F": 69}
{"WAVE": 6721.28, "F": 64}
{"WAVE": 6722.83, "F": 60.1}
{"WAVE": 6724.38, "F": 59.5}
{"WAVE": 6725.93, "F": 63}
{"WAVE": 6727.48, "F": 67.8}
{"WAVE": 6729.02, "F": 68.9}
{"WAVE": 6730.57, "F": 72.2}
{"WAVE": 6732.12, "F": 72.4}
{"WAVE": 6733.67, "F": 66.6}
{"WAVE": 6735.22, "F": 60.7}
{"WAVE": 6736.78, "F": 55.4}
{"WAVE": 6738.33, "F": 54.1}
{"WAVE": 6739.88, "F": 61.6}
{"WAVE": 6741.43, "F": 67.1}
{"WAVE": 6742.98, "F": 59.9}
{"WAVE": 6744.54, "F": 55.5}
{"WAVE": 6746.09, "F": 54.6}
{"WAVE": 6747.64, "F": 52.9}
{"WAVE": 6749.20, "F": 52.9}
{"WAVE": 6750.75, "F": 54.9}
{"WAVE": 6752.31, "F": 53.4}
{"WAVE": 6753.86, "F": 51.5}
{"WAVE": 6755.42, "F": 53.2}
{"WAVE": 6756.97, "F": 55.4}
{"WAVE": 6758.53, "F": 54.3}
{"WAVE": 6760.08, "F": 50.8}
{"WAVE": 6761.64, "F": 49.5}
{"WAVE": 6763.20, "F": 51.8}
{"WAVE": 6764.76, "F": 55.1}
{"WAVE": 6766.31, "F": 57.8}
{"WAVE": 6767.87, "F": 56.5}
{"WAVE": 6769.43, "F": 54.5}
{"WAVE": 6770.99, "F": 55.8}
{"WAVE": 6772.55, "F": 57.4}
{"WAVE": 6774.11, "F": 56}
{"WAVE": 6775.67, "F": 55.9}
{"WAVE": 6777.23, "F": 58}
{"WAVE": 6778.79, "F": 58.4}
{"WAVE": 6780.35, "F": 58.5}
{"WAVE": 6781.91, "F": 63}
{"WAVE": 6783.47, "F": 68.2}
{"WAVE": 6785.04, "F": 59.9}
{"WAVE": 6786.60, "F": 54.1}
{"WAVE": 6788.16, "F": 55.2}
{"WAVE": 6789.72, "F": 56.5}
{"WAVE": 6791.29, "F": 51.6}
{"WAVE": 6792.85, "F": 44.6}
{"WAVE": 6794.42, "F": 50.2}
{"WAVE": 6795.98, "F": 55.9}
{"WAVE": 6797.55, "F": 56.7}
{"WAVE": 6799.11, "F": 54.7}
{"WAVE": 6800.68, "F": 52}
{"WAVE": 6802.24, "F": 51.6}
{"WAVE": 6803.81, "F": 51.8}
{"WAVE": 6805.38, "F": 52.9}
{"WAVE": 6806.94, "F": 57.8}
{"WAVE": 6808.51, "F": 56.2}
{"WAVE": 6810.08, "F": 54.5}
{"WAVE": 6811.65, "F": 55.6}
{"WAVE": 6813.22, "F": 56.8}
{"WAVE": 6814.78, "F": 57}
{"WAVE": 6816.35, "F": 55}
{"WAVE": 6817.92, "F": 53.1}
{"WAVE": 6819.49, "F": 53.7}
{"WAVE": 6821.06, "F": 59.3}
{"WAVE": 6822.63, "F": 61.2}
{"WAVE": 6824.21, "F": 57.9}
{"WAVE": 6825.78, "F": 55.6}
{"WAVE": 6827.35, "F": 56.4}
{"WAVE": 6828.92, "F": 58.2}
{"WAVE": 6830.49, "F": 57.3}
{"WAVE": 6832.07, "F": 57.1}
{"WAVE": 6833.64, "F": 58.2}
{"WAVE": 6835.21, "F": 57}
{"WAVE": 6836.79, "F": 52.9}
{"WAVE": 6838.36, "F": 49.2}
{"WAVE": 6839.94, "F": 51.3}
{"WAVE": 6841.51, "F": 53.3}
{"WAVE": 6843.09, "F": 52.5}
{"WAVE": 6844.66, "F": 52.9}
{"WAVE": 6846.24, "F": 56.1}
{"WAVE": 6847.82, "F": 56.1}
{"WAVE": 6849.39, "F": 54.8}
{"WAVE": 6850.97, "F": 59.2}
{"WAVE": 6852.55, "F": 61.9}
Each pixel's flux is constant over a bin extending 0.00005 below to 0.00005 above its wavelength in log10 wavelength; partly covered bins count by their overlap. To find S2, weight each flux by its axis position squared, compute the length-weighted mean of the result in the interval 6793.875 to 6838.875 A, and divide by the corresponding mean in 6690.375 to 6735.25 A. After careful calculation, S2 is 0.92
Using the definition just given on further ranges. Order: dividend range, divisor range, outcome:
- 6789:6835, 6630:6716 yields 1.06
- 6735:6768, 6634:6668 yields 1.09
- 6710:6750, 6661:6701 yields 1.22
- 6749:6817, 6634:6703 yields 1.08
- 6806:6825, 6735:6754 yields 1.02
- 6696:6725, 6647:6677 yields 1.19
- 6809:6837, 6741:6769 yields 1.06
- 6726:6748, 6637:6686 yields 1.21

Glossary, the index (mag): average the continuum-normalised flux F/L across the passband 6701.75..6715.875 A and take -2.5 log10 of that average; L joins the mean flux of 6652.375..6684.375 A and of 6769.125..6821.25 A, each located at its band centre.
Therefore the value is -0.144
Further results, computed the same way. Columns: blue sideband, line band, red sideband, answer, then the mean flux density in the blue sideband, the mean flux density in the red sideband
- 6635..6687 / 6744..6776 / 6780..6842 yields 0.01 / 52.6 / 55.5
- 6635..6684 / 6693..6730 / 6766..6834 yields -0.15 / 52.5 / 56.1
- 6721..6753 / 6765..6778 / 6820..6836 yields 0.06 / 60.8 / 57.7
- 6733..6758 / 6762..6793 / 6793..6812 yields -0.03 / 56.8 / 53.8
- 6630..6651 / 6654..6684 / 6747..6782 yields 0.02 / 52.7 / 55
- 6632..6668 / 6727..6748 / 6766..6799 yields -0.13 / 52.4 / 56.4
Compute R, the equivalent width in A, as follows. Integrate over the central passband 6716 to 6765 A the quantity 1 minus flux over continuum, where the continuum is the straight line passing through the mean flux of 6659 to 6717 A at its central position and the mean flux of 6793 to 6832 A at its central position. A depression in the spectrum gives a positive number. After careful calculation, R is -4.1 A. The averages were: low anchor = 55.5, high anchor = 55.3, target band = 60.1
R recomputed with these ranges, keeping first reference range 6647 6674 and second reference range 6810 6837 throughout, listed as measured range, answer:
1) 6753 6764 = 0.5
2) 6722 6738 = -2.9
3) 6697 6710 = -0.6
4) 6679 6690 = 0.2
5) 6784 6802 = 0.6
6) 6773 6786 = -0.9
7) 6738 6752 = -0.6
